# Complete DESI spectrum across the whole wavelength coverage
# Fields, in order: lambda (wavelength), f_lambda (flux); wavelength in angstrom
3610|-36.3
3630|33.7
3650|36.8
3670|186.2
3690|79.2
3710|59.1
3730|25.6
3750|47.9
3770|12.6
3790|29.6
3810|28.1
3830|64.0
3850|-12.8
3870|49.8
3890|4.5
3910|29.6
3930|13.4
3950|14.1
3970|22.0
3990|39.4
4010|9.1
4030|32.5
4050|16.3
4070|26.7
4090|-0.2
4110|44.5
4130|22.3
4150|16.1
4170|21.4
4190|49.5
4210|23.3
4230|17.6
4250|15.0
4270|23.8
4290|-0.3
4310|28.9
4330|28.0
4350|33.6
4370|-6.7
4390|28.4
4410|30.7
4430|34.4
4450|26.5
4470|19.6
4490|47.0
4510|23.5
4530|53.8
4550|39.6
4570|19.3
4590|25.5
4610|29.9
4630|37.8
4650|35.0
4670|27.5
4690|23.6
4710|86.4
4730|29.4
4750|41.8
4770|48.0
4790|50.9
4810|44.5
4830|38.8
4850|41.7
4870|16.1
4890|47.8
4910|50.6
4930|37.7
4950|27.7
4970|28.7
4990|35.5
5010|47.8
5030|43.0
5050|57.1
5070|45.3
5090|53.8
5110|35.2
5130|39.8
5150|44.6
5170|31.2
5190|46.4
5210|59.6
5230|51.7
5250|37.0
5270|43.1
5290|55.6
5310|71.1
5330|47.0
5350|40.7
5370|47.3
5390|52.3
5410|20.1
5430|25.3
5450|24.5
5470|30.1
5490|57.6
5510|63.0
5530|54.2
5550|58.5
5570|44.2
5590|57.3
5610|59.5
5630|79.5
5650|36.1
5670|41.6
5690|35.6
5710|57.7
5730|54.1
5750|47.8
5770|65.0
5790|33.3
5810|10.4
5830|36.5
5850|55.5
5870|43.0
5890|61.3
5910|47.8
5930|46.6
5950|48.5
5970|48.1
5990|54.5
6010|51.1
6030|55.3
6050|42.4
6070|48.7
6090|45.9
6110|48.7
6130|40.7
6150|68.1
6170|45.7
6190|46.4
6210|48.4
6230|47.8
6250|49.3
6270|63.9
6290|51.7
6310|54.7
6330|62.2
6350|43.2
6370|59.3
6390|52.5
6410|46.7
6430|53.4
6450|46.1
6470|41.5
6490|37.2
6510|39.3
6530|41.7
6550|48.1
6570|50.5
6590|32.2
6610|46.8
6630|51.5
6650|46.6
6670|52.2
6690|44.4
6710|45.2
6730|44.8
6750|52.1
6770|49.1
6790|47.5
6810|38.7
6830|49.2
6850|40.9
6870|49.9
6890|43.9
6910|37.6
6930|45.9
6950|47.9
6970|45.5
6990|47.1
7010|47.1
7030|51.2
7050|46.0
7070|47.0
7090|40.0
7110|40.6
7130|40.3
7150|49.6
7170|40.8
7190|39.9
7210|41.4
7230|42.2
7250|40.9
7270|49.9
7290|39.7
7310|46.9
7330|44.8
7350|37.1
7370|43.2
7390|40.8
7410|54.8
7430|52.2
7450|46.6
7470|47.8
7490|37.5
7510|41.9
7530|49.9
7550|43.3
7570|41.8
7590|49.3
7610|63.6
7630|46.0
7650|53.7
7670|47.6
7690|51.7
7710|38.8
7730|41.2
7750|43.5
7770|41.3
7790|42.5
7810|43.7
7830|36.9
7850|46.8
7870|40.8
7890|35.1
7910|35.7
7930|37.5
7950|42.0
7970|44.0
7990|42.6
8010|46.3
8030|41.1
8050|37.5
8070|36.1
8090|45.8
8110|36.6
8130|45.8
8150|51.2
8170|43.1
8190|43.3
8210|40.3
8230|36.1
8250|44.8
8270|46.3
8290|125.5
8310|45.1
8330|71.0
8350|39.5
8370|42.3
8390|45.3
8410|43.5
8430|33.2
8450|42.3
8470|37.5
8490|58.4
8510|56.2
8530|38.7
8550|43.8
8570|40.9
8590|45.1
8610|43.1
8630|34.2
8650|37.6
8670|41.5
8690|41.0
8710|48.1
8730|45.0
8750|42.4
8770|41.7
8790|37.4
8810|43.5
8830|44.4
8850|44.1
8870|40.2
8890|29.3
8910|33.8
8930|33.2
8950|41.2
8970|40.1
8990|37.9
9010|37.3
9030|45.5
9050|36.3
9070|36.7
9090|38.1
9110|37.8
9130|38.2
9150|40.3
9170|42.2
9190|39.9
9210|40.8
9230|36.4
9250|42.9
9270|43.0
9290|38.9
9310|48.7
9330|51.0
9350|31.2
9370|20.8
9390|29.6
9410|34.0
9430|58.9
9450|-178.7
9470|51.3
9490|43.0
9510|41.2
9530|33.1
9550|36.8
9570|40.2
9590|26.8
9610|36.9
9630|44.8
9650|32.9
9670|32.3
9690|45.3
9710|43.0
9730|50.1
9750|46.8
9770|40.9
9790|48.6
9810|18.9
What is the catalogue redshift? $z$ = 0.26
